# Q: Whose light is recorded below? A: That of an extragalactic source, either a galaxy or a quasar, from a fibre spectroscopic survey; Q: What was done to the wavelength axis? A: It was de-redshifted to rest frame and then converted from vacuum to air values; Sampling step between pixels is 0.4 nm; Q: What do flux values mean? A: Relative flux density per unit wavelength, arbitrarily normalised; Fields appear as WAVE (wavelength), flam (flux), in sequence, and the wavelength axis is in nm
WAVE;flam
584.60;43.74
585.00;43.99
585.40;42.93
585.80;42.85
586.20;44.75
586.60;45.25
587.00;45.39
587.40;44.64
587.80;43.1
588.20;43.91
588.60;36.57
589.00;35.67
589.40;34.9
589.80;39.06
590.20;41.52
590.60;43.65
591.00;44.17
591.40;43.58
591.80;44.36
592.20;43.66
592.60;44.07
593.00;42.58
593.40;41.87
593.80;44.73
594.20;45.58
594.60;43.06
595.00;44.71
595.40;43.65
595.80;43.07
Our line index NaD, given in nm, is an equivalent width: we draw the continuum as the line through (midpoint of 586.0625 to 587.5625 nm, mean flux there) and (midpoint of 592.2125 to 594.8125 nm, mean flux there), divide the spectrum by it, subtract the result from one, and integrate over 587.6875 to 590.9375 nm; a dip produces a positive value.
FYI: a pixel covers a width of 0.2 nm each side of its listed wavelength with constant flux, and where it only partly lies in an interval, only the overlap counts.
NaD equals 0.34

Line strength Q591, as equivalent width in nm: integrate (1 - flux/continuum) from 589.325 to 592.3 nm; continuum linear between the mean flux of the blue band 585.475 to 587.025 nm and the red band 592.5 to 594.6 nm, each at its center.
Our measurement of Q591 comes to 0.12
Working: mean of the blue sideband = 44.3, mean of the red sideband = 43.7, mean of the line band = 42.1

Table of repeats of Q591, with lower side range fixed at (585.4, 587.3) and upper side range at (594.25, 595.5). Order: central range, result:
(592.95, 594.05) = 0.02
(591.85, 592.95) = 0.01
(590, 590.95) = 0.03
